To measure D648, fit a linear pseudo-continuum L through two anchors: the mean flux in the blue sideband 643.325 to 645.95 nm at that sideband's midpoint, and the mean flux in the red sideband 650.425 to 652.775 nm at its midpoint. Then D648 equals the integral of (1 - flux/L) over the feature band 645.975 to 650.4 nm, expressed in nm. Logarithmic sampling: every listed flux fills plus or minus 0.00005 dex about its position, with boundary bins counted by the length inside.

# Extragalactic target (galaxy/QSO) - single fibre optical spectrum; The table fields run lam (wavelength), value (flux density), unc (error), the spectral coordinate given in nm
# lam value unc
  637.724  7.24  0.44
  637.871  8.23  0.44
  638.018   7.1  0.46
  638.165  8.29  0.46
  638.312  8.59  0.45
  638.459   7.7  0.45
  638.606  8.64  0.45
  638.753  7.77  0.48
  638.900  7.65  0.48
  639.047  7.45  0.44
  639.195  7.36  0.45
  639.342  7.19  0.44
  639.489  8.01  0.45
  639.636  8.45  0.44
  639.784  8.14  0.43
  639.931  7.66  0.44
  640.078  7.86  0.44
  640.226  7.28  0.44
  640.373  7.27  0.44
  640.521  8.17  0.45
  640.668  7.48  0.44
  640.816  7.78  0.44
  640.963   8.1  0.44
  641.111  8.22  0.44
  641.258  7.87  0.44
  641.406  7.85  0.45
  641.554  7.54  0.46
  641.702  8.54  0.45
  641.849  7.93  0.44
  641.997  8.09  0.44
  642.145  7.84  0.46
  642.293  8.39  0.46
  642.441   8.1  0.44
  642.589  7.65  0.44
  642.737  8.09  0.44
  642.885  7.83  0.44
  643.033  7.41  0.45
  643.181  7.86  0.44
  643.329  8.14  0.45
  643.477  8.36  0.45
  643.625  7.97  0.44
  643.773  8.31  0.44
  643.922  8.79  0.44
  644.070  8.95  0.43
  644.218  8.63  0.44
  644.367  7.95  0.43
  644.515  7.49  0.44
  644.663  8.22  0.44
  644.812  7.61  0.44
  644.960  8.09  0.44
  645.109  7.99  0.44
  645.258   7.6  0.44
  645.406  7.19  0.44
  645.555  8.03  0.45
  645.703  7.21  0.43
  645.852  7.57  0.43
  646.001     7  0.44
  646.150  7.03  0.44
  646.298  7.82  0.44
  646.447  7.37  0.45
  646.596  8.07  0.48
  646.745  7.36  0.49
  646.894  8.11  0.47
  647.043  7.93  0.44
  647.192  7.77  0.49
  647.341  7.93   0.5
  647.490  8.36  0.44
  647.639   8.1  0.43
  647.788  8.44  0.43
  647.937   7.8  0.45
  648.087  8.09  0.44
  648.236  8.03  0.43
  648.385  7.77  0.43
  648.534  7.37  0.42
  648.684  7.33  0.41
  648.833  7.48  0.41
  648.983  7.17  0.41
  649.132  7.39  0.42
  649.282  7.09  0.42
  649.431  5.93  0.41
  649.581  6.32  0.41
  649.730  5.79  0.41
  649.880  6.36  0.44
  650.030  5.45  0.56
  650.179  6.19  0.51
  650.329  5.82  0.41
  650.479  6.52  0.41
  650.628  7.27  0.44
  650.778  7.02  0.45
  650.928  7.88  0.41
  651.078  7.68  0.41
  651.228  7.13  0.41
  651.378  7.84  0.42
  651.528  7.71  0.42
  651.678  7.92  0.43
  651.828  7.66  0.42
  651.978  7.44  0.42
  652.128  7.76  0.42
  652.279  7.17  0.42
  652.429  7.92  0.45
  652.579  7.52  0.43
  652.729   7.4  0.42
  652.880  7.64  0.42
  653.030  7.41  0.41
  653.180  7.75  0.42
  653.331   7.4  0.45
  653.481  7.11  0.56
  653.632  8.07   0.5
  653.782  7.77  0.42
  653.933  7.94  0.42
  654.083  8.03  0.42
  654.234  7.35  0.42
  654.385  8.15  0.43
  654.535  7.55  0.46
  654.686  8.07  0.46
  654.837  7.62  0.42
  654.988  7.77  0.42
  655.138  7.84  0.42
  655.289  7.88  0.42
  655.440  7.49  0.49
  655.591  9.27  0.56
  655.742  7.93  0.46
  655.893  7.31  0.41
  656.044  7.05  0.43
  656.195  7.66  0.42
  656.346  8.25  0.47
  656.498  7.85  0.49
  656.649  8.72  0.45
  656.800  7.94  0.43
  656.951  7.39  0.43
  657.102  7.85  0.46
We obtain 0.26 nm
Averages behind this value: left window 7.99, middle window 7.29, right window 7.5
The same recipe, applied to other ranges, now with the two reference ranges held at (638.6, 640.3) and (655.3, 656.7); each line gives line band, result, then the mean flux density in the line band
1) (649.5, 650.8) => 0.263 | 6.27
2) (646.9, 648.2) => -0.036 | 8.05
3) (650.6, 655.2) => 0.148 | 7.64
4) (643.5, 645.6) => -0.070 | 8.06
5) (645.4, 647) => 0.057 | 7.54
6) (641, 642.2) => -0.033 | 7.99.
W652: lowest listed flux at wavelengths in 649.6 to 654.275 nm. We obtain 5.45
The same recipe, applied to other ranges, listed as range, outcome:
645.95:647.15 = 7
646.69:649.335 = 7.09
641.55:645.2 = 7.41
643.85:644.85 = 7.49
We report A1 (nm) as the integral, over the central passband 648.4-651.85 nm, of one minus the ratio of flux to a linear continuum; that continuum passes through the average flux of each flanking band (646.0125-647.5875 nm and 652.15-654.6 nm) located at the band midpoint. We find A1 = 0.32 nm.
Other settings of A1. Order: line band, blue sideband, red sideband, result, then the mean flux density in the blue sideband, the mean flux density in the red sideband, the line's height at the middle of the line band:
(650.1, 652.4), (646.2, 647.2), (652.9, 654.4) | 0.13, 7.76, 7.68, 7.71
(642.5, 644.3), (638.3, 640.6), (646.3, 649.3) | -0.09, 7.8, 7.76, 7.78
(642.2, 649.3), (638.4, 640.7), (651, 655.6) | -0.10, 7.76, 7.7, 7.73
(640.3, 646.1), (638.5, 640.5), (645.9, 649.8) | -0.21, 7.76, 7.5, 7.64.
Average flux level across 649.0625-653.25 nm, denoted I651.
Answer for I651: 7.11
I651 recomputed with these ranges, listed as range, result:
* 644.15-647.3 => 7.72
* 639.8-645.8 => 7.93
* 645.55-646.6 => 7.44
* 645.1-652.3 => 7.37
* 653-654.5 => 7.7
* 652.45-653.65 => 7.53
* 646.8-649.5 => 7.67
